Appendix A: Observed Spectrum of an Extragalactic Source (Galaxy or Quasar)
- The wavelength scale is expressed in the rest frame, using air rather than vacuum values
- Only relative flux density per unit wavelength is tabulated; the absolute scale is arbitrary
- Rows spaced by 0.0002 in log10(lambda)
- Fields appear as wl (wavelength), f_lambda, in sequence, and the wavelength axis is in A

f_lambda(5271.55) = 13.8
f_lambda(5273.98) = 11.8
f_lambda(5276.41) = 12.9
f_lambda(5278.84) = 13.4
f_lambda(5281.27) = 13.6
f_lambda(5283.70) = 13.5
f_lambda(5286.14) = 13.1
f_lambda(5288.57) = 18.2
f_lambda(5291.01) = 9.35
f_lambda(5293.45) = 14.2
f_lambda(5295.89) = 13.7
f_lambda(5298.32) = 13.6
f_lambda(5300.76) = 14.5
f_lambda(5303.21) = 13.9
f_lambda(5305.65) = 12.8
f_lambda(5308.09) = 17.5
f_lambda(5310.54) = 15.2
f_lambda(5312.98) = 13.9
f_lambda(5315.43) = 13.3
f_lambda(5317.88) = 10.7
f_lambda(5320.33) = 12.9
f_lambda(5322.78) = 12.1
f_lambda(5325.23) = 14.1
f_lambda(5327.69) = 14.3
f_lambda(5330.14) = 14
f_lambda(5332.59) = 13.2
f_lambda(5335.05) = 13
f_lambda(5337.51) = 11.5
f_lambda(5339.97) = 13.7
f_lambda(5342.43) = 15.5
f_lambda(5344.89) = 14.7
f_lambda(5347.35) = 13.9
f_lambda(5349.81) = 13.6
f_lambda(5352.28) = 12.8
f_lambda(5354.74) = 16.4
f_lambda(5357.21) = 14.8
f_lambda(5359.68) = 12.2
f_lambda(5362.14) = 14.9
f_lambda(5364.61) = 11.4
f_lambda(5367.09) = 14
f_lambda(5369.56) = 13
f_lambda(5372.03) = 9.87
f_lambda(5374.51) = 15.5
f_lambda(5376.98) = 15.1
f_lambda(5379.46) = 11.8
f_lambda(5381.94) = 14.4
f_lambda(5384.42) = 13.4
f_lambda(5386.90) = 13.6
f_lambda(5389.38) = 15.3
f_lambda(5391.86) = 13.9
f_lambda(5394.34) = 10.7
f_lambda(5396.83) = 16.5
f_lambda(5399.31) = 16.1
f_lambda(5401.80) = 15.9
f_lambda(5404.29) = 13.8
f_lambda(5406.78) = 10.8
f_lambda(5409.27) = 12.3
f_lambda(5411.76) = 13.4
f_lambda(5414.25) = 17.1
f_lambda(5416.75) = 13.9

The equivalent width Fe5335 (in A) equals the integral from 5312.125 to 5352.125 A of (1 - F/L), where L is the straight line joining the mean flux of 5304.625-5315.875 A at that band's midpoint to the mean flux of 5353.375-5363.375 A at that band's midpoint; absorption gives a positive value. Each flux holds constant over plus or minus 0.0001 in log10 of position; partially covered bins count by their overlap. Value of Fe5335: 3.38 A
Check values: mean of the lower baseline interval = 14.7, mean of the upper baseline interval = 14.6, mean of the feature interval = 13.4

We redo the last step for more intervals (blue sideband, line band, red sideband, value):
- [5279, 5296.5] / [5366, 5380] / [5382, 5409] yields 0.62 A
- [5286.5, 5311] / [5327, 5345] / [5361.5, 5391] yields 0.28 A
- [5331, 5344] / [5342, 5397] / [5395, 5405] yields 2.62 A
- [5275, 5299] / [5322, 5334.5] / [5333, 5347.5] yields 0.07 A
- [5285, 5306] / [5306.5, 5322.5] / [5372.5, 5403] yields 0.07 A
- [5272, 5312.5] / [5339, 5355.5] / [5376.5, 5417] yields -0.49 A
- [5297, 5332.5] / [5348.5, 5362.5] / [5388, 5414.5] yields -0.17 A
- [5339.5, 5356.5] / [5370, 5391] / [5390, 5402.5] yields 1.36 A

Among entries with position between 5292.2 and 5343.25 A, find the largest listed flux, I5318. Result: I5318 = 17.5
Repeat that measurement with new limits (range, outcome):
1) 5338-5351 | 15.5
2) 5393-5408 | 16.5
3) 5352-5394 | 16.4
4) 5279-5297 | 18.2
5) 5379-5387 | 14.4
